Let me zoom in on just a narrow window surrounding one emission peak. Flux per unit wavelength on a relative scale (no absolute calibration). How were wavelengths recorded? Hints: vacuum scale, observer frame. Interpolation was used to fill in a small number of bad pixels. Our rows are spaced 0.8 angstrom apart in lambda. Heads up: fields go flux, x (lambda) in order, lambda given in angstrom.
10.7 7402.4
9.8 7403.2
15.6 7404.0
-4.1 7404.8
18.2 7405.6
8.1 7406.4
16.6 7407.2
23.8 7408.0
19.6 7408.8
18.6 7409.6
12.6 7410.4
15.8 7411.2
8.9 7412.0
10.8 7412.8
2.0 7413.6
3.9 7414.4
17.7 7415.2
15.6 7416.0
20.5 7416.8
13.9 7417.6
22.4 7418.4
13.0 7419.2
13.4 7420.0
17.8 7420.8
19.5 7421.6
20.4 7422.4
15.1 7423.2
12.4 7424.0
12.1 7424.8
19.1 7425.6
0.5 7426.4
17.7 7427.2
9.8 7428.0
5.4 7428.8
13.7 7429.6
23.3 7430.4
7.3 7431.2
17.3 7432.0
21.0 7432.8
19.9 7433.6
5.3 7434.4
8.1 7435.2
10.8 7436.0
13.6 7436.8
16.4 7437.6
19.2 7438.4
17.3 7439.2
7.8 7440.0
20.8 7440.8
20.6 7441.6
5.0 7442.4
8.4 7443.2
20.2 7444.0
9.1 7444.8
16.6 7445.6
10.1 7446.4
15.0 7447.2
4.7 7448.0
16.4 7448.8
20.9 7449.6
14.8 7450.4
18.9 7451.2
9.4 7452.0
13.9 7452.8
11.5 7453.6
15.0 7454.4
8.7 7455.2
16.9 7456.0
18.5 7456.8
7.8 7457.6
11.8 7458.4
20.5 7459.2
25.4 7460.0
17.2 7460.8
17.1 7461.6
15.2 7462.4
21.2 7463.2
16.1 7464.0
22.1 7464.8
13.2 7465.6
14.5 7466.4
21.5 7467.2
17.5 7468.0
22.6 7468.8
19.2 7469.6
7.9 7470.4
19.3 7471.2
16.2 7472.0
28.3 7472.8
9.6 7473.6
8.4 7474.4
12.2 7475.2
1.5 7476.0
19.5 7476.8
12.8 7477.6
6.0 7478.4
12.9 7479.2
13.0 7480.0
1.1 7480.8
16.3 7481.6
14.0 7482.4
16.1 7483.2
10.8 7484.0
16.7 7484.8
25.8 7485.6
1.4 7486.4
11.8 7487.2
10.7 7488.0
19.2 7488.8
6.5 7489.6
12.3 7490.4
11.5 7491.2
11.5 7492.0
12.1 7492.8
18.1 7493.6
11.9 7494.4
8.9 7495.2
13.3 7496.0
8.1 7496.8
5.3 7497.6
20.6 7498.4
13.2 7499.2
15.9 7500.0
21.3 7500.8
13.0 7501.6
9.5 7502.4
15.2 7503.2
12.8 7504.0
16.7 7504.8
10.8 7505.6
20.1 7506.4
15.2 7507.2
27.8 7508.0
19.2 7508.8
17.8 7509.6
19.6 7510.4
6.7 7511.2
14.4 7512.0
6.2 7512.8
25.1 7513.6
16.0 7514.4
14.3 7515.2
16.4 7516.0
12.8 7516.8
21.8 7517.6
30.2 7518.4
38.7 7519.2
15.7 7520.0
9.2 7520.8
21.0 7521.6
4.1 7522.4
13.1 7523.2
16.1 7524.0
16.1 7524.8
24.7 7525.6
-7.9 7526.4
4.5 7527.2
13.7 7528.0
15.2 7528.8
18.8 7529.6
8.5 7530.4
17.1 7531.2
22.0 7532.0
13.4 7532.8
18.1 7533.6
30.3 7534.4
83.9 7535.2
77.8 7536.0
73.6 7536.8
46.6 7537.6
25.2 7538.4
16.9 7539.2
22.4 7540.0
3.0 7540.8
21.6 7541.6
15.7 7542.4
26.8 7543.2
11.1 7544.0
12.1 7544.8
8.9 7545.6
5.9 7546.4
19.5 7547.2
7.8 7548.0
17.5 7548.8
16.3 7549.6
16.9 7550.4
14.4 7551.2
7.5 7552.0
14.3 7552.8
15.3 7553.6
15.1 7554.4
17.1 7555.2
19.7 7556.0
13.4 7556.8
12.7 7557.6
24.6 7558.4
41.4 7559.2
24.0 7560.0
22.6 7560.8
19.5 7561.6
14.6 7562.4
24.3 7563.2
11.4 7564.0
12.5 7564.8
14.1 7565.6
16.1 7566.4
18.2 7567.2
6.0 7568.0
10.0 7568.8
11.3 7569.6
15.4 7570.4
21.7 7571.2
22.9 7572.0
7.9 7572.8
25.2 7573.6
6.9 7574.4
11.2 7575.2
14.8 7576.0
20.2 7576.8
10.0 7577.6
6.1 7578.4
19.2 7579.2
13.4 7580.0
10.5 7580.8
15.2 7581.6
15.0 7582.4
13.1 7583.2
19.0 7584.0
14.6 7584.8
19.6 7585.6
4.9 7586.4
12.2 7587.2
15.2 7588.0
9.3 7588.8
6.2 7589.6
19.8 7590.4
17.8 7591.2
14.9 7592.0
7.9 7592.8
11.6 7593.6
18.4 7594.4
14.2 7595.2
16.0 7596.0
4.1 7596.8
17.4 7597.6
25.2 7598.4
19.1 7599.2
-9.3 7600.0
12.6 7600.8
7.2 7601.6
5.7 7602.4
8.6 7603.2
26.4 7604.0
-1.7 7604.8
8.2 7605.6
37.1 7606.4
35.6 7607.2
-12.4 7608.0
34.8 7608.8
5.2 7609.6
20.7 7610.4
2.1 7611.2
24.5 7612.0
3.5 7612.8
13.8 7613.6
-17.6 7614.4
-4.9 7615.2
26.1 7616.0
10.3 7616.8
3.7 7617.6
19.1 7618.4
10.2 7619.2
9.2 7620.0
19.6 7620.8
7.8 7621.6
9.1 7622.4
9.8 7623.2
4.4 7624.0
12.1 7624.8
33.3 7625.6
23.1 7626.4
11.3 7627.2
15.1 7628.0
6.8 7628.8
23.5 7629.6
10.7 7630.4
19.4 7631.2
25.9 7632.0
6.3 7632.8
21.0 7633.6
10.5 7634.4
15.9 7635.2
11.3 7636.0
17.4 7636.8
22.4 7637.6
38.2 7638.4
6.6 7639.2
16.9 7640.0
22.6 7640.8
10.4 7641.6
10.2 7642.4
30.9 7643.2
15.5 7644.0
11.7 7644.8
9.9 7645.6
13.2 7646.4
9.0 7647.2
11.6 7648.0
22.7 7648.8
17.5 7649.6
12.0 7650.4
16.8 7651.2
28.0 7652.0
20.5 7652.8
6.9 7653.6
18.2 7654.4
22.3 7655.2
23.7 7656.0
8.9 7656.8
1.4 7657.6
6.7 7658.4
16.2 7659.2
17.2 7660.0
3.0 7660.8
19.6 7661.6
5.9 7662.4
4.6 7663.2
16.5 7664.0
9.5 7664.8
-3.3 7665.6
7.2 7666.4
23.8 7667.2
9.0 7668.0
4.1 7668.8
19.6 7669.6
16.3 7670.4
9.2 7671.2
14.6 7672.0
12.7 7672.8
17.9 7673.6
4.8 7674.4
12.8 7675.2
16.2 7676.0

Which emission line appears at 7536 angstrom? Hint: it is H-alpha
